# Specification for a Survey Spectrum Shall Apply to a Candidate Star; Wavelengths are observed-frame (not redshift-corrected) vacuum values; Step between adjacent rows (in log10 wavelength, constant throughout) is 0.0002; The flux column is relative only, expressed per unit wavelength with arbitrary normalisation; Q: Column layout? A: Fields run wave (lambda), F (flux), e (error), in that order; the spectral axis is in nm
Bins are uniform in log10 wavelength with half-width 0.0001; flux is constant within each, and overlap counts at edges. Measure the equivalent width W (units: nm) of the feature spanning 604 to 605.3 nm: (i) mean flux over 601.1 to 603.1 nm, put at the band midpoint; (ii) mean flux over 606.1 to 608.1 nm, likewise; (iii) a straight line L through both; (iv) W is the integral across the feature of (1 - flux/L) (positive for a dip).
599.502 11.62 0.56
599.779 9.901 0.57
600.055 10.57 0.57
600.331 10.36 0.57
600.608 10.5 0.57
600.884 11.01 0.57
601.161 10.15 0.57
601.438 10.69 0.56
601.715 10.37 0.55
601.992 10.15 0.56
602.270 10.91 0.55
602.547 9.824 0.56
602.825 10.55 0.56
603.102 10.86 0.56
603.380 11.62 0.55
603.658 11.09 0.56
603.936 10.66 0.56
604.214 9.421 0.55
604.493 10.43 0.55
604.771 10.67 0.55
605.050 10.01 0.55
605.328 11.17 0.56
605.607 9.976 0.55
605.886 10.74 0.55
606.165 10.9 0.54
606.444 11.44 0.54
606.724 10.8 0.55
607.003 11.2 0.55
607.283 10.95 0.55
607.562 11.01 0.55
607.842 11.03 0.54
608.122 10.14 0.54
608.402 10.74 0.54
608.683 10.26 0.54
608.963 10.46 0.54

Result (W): 0.06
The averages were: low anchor 10.4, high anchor 11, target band 10.3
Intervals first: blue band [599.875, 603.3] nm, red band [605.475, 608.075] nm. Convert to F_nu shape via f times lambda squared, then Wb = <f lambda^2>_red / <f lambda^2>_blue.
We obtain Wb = 1.1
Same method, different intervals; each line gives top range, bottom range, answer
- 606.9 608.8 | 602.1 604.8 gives 1.03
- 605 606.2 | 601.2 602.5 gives 1.02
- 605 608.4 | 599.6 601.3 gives 1.06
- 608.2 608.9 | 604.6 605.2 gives 1.02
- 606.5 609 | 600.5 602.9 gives 1.05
